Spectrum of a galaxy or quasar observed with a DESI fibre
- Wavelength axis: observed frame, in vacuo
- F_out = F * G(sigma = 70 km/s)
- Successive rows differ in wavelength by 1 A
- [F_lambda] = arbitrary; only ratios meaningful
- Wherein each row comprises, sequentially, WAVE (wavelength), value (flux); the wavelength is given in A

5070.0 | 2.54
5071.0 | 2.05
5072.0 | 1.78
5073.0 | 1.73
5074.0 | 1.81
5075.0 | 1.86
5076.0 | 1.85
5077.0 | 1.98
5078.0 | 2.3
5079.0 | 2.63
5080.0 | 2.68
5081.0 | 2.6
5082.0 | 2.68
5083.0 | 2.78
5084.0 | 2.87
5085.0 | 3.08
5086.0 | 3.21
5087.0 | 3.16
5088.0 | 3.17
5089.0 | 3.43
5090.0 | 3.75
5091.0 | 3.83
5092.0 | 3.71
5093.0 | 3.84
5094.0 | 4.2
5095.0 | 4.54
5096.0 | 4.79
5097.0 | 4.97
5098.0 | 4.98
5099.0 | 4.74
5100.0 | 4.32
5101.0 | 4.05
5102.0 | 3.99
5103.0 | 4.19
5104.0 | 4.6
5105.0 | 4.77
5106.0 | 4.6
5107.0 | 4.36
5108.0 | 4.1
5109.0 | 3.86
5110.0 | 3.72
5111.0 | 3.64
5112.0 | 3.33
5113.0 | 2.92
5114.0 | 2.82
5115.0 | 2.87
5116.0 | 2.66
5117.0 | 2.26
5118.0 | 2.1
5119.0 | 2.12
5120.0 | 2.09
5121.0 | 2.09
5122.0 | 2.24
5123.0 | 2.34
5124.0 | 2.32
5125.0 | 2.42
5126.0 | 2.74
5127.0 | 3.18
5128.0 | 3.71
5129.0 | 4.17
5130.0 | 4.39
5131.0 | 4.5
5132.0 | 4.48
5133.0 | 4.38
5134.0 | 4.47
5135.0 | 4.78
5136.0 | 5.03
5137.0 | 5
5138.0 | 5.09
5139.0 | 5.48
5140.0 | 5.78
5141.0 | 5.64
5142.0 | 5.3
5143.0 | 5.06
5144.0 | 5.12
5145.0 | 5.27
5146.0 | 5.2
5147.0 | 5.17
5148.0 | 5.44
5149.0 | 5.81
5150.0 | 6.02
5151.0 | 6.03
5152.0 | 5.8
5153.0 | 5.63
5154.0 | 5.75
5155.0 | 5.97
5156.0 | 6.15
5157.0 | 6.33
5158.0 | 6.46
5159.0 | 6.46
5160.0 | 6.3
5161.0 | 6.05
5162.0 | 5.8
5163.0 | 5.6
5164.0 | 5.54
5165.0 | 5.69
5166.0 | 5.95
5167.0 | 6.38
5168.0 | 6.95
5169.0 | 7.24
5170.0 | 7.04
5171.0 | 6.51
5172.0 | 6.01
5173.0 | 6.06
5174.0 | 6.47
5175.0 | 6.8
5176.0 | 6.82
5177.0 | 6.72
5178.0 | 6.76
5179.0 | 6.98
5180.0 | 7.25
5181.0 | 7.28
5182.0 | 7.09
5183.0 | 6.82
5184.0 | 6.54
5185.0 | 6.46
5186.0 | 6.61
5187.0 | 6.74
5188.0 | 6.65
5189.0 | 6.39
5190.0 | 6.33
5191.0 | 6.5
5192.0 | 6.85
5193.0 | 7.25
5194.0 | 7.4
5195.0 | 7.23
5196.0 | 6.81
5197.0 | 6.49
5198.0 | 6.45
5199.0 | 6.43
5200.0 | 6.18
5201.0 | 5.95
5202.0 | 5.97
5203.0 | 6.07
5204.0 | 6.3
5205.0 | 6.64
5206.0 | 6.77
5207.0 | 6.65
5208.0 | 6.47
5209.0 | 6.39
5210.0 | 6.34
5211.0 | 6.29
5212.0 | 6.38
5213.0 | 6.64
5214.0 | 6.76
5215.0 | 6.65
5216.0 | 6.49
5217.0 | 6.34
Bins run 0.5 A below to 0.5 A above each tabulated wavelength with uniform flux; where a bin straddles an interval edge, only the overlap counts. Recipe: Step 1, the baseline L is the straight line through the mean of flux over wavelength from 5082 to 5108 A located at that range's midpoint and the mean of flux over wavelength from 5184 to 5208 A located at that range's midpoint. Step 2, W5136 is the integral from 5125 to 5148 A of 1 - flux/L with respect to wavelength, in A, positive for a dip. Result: 1.7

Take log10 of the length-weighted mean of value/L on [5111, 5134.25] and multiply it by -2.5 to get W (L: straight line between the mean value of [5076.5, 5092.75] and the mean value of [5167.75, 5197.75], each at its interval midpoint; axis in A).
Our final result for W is 0.41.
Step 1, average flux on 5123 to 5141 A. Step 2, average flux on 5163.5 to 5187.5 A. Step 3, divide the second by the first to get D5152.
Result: 1.6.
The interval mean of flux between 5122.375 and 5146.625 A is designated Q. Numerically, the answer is 4.4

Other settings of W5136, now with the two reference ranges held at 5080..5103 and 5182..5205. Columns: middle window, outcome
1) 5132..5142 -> -0.08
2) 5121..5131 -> 3.48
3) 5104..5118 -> 2.43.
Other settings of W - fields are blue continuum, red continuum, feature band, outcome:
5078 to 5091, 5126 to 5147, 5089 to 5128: 0.05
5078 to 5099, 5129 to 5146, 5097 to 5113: -0.05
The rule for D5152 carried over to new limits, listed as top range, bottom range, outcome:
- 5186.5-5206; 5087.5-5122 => 1.79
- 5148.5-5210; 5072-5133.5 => 1.94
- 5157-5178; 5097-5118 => 1.66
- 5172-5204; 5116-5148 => 1.66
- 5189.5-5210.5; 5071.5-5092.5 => 2.42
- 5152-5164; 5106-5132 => 1.92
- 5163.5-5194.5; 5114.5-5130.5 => 2.43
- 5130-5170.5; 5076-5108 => 1.53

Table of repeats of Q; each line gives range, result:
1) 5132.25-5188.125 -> 6.02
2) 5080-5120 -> 3.6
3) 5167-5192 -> 6.71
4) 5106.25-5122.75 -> 2.96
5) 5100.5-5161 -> 4.39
